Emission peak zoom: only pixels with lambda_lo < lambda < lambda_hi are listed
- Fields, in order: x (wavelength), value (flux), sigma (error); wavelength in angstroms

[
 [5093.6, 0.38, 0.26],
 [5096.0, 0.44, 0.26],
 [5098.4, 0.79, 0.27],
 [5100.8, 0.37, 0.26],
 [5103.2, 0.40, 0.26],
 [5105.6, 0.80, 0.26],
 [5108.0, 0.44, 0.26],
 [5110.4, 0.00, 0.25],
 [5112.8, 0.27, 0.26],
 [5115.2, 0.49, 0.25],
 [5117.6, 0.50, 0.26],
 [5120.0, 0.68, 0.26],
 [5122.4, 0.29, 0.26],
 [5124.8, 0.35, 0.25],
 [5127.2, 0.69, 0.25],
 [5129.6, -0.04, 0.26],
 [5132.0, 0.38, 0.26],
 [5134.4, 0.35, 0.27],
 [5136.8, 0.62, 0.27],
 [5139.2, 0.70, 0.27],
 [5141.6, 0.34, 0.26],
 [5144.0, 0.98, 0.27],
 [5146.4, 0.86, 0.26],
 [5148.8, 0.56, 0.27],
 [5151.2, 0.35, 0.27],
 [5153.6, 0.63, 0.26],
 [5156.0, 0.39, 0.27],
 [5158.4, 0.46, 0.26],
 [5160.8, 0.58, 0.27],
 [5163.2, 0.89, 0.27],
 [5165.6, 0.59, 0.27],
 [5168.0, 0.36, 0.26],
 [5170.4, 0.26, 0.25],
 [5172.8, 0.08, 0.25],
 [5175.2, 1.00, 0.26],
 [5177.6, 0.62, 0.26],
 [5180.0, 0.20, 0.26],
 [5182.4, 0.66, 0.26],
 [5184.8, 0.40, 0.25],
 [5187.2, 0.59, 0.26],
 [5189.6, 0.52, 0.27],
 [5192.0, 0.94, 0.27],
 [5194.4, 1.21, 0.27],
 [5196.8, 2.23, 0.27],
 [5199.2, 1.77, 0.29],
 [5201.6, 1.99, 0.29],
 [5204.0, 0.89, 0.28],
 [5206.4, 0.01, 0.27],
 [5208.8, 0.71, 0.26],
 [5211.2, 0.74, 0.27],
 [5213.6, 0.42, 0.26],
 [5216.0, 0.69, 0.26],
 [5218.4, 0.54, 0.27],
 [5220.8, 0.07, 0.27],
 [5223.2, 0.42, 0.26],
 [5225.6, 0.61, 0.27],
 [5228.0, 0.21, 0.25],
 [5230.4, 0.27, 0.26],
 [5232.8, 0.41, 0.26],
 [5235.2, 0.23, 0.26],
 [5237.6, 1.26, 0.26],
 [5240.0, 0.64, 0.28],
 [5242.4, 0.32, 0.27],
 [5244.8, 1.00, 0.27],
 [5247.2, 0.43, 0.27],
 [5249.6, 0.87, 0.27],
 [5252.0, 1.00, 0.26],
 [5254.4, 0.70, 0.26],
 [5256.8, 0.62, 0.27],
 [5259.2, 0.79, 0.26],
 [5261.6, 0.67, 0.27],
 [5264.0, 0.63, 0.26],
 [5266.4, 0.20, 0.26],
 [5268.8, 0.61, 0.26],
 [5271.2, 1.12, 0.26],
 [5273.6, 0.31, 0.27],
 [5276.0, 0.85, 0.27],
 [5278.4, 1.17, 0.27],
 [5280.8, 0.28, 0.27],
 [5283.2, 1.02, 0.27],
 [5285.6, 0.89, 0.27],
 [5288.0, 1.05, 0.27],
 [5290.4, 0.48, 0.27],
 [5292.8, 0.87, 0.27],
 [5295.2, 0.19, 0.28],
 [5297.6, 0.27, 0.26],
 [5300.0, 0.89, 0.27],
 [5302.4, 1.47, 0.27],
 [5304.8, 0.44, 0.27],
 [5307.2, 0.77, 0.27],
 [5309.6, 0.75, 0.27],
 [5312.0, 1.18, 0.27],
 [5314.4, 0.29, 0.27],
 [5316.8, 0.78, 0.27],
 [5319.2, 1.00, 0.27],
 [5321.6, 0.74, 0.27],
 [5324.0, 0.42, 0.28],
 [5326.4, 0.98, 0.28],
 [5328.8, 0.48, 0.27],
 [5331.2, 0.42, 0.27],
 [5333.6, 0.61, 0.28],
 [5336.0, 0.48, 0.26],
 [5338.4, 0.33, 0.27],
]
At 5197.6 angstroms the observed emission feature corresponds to [O II]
